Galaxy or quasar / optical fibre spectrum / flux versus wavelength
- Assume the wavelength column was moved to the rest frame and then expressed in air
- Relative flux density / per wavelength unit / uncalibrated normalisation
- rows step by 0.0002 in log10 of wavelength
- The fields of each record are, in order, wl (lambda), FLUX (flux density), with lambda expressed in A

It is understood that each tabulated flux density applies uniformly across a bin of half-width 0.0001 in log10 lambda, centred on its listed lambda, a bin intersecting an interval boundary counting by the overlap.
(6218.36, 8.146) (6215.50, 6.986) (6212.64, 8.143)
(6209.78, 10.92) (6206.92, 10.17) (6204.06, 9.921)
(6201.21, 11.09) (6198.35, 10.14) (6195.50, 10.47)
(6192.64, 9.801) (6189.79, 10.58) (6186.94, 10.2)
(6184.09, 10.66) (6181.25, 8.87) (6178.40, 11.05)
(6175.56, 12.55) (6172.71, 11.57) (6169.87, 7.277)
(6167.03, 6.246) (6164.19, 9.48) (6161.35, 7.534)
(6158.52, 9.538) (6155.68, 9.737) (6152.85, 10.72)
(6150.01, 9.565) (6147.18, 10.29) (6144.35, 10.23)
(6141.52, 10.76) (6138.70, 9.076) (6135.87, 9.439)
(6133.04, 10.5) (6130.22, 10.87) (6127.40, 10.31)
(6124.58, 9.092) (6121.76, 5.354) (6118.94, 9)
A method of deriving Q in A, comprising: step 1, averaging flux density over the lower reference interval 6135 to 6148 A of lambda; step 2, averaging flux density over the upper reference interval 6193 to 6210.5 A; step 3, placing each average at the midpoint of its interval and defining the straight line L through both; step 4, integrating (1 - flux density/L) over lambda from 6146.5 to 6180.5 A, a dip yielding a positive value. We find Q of 1.76 A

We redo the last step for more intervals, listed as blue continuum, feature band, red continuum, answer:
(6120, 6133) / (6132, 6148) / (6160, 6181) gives -1.5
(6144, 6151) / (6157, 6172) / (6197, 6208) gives 2.9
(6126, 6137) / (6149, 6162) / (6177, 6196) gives 0.9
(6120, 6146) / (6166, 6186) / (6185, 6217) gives -0.2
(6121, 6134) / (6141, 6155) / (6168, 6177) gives -0.7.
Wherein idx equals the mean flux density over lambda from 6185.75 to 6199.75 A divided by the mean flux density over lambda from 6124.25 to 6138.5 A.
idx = 1.02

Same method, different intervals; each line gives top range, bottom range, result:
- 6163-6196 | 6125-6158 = 0.98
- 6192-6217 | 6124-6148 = 0.96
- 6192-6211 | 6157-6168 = 1.25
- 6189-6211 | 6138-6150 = 1.03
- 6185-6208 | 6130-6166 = 1.06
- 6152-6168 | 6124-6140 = 0.90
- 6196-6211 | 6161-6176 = 1.16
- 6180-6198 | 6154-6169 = 1.19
